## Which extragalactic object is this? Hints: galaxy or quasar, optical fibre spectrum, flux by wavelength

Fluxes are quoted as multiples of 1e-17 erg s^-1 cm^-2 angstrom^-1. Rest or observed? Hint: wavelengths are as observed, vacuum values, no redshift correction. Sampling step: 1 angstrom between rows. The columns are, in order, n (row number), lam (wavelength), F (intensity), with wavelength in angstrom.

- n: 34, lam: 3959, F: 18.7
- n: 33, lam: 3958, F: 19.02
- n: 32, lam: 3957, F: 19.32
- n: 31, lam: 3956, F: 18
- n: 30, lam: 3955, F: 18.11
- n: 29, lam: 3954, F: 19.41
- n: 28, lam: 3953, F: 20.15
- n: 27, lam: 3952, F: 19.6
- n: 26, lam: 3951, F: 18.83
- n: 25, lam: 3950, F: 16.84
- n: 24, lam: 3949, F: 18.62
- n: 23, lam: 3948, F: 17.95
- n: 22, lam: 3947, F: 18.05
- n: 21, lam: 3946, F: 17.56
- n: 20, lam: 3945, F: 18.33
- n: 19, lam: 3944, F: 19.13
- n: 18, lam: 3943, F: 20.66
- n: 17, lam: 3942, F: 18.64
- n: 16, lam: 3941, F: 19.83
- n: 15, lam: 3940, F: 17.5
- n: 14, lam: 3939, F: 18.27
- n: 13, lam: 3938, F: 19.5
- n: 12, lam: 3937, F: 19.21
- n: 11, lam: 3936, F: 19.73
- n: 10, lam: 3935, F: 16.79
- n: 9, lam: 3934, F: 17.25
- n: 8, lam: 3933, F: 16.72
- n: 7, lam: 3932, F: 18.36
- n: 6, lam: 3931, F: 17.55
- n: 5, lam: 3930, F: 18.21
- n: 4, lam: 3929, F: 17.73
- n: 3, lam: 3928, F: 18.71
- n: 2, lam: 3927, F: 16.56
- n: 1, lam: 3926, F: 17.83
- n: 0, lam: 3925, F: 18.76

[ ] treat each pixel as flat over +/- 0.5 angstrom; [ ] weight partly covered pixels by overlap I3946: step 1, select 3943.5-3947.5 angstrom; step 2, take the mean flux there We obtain 18.3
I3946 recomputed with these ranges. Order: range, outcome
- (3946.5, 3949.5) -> 18.2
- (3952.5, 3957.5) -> 19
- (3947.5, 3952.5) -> 18.4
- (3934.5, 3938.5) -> 18.8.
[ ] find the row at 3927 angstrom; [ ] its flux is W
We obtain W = 16.56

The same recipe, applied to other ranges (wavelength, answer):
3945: 18.33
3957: 19.32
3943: 20.66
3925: 18.76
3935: 16.79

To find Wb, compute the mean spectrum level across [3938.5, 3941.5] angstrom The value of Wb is 18.5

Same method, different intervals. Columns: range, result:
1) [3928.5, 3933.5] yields 17.7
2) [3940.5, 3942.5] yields 19.2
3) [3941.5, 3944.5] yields 19.5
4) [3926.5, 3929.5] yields 17.7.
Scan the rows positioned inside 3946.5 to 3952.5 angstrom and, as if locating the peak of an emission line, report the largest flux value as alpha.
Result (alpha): 19.6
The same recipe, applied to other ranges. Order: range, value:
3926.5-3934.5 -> 18.71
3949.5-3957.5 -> 20.15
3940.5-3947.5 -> 20.66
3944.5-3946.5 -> 18.33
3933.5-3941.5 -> 19.83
